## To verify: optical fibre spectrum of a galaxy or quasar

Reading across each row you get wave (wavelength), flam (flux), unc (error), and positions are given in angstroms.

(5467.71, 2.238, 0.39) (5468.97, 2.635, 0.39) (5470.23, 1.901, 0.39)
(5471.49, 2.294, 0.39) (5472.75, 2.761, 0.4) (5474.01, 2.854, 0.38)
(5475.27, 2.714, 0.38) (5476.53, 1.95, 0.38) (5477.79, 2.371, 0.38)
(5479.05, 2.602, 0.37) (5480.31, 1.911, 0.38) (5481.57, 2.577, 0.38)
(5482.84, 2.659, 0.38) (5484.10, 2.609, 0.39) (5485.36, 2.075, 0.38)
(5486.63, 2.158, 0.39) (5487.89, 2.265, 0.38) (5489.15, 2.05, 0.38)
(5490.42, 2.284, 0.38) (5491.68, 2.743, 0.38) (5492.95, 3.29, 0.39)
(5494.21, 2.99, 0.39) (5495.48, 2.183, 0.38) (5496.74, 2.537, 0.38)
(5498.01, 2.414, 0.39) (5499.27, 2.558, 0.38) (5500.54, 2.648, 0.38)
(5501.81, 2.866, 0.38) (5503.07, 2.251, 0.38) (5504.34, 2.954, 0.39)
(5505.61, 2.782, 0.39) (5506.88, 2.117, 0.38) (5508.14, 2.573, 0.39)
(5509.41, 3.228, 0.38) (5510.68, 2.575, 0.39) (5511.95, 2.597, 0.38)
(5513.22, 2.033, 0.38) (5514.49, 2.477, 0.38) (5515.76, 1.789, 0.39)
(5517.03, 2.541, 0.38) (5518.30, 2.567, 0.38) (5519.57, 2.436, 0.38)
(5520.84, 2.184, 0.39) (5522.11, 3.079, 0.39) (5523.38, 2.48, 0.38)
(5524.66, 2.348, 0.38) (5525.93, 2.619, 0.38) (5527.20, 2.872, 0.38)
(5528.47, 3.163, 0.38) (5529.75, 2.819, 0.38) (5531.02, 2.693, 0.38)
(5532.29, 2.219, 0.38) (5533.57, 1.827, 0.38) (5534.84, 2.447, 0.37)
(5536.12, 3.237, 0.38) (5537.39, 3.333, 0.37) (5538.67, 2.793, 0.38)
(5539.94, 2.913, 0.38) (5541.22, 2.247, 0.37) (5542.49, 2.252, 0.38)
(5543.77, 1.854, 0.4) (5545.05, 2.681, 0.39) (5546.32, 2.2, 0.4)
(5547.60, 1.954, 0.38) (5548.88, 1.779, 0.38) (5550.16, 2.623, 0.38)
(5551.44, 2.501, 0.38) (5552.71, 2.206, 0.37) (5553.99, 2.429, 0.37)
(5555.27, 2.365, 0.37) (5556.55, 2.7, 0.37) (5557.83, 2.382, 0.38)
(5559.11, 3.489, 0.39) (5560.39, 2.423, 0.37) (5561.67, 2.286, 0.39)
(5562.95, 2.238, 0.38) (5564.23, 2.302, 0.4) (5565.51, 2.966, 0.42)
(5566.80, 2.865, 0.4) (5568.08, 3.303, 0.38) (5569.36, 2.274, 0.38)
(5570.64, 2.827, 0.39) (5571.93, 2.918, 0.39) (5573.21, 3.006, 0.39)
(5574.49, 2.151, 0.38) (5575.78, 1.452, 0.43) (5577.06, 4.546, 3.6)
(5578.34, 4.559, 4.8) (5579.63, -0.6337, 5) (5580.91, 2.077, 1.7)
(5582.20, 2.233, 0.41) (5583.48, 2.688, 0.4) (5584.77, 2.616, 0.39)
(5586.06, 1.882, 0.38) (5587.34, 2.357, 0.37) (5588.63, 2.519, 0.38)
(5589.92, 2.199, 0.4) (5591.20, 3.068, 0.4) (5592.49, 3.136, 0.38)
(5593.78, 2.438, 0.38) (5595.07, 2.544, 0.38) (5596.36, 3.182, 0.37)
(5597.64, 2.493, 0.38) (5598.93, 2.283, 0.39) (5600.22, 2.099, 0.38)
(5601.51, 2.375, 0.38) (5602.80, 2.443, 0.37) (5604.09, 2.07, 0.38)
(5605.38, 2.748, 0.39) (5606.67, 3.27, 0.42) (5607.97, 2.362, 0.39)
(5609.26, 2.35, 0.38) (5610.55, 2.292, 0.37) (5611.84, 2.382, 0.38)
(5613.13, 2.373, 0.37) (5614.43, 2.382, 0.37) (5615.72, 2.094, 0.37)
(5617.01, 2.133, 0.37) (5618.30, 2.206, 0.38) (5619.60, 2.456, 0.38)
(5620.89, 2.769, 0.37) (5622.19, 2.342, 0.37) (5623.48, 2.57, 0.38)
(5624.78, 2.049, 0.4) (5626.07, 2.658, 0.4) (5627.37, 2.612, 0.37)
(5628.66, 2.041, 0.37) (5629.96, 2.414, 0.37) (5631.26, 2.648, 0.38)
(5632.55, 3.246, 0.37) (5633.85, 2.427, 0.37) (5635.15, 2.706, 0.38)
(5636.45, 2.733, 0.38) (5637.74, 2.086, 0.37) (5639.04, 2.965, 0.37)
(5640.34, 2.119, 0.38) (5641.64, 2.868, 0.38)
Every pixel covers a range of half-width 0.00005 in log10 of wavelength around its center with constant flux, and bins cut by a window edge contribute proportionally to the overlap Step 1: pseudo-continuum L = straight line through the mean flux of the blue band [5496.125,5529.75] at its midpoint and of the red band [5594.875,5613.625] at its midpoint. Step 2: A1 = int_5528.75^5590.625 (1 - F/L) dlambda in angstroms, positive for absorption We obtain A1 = 0.54 angstroms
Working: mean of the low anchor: 2.57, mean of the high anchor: 2.48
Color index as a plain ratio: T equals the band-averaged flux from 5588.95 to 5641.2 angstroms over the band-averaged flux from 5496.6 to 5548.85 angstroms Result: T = 1.0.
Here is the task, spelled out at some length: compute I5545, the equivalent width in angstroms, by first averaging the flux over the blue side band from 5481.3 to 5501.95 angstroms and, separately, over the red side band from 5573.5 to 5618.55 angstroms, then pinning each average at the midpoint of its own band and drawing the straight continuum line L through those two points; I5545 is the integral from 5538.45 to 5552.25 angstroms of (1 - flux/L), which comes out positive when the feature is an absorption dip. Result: 0.8 angstroms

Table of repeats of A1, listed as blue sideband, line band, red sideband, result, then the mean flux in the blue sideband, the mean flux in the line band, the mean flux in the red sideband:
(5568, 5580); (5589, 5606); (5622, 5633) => 0.4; 2.68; 2.54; 2.5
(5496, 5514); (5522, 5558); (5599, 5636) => 0.4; 2.58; 2.51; 2.45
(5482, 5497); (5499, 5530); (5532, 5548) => -1.3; 2.49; 2.58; 2.47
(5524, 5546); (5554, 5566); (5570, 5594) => 0.0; 2.6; 2.56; 2.53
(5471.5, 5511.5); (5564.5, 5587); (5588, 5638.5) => -0.5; 2.53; 2.56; 2.49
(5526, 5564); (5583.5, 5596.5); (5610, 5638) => -0.5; 2.51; 2.57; 2.44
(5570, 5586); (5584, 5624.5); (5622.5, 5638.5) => 0.8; 2.51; 2.46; 2.52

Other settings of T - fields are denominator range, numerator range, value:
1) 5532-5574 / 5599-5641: 0.96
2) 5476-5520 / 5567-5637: 1.01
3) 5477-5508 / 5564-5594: 1.03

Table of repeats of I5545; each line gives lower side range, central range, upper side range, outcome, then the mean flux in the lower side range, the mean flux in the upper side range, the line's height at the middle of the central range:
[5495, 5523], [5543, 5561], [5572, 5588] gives 0.5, 2.52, 2.43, 2.47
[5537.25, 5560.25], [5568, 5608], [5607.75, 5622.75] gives -2.4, 2.46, 2.34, 2.39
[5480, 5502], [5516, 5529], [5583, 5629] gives -0.6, 2.49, 2.46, 2.48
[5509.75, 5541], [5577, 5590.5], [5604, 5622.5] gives 0.6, 2.59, 2.43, 2.48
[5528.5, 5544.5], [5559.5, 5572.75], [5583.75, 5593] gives -0.6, 2.58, 2.54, 2.55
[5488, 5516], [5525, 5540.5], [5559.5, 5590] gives -1.2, 2.55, 2.52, 2.53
